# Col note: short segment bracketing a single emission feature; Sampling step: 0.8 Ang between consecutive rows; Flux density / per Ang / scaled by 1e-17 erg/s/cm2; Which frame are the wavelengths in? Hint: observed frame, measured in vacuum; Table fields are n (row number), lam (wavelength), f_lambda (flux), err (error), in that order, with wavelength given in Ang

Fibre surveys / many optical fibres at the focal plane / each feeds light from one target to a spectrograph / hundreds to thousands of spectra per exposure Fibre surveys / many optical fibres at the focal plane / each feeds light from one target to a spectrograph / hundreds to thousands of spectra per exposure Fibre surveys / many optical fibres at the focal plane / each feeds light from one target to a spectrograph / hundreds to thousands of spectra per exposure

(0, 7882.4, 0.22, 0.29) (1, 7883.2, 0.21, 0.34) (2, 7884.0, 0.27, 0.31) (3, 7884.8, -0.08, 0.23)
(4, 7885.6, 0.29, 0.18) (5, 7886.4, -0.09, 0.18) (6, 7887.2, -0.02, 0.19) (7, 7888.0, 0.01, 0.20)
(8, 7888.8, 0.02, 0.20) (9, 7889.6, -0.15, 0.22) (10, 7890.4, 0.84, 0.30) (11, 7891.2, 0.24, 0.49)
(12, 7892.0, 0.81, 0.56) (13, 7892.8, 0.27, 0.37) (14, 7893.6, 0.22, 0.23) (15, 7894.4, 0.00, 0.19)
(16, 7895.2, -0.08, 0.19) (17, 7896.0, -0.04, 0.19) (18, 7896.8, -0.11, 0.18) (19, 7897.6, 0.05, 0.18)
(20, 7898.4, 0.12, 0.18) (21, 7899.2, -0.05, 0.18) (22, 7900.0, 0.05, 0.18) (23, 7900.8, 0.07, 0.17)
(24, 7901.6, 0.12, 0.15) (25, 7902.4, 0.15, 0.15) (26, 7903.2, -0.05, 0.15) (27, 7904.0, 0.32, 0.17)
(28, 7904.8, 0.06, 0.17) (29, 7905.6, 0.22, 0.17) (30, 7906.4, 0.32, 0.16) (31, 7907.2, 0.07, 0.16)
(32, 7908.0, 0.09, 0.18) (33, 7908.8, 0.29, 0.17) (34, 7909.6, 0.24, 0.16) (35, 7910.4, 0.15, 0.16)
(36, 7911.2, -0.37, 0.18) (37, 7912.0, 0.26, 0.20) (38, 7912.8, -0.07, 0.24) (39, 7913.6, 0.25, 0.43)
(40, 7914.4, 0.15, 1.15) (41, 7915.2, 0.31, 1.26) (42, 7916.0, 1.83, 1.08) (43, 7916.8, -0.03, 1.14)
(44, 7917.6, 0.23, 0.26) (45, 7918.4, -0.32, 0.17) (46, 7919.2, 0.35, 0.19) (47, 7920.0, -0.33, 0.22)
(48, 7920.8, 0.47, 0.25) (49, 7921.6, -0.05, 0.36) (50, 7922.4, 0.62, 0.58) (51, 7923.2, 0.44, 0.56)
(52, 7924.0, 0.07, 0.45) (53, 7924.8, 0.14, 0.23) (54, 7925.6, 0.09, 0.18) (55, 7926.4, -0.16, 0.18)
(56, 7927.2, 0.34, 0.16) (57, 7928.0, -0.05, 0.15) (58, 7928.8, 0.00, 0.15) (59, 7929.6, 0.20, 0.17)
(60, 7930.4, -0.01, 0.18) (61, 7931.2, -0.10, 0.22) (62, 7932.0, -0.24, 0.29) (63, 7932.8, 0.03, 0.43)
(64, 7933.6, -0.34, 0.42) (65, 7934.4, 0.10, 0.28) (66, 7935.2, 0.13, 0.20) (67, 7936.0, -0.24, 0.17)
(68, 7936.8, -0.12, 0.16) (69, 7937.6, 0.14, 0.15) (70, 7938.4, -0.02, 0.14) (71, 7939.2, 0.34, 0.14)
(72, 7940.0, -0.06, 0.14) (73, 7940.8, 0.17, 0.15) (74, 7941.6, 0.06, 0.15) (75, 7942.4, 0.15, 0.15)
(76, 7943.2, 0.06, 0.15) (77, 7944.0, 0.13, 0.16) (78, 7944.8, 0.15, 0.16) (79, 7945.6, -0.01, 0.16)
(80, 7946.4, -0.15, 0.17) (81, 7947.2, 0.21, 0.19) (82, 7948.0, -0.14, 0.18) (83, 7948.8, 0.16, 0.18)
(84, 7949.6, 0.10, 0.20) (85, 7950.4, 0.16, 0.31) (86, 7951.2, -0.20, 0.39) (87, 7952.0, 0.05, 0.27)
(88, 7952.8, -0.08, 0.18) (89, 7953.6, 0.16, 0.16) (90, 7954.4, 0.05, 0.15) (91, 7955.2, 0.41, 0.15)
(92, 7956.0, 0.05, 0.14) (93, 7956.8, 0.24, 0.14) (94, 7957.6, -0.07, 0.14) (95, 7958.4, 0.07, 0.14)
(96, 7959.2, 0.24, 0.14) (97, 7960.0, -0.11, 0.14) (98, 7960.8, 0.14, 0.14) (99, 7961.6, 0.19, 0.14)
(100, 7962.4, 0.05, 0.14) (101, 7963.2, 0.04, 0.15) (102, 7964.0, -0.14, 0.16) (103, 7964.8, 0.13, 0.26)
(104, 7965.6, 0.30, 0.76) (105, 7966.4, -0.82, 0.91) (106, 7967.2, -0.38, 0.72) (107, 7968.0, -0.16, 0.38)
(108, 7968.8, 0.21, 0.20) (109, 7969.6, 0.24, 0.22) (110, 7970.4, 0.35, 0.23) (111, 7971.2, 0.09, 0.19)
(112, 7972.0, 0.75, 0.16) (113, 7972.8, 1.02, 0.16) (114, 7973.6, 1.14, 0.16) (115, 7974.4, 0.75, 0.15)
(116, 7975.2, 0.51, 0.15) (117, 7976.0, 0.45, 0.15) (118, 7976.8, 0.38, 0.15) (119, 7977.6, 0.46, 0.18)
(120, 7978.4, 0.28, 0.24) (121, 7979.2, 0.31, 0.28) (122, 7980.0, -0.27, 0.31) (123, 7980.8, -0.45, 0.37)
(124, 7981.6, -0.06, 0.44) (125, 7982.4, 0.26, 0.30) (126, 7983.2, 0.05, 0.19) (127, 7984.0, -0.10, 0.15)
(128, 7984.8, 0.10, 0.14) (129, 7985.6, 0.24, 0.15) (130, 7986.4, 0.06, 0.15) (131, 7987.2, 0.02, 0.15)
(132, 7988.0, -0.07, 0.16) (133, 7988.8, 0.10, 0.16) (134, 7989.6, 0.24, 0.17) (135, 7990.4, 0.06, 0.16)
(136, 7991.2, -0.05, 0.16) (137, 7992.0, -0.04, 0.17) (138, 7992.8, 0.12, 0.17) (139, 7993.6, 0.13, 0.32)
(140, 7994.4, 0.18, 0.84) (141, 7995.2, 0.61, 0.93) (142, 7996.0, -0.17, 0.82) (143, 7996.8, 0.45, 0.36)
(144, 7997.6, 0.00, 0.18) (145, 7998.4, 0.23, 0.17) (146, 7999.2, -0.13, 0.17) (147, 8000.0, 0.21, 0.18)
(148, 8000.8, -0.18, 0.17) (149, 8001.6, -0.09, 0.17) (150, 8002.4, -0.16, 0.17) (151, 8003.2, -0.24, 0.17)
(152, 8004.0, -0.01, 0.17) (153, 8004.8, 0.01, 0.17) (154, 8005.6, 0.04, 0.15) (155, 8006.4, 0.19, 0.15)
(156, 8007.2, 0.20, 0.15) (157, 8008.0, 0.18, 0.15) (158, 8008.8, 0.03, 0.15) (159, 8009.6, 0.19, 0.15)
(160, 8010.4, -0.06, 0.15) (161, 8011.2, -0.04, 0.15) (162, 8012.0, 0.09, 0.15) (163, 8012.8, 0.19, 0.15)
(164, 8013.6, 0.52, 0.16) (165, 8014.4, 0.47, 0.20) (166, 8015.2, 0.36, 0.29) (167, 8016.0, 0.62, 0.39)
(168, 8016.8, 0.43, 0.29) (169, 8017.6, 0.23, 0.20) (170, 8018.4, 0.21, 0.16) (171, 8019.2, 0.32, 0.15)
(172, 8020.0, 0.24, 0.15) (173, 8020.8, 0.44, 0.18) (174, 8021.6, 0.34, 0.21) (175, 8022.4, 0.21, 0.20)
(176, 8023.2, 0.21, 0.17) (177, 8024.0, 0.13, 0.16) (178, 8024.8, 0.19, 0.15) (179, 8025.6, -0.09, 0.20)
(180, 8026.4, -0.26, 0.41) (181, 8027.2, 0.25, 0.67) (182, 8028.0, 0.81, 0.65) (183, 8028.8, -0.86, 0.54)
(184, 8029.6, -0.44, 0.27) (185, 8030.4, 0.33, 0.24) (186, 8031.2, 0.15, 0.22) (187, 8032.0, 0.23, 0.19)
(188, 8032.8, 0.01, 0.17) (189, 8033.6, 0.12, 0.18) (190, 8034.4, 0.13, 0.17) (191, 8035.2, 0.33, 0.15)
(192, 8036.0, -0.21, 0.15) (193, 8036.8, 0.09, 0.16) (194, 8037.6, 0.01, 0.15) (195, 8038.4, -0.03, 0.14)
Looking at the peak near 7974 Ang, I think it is Hgamma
